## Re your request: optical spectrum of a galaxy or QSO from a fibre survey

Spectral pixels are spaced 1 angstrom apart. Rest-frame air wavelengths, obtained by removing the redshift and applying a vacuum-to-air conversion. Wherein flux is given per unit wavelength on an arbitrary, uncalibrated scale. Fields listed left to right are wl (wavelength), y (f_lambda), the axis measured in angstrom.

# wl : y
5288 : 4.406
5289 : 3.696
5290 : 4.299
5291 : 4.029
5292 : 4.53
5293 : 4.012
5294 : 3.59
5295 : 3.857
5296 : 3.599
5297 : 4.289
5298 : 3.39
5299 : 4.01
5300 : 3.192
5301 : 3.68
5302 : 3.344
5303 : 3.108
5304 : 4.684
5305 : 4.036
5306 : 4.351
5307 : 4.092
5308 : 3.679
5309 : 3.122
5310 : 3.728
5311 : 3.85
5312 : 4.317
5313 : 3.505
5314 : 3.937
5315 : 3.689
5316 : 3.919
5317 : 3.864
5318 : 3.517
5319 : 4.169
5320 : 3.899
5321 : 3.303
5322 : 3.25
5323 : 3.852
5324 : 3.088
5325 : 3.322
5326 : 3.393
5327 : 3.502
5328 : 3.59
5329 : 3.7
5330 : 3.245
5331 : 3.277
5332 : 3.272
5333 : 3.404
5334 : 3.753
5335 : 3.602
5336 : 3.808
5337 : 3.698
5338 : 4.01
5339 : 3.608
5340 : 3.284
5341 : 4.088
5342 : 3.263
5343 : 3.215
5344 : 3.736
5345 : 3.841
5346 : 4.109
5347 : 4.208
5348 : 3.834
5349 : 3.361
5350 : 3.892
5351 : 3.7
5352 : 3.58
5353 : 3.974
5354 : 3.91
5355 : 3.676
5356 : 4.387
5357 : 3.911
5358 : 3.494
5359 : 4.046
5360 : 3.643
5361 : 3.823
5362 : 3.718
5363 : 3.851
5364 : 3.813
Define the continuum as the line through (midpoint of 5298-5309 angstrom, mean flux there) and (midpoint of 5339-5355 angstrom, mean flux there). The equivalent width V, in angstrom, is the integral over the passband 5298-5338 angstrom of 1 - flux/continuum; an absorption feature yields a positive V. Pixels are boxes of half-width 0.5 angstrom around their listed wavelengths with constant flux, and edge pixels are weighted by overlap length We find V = 1.0 angstrom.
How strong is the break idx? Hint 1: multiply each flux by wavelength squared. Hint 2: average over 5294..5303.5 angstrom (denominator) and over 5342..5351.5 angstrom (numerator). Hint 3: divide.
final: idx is 1.06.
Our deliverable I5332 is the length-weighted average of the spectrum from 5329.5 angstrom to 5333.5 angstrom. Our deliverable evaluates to 3.3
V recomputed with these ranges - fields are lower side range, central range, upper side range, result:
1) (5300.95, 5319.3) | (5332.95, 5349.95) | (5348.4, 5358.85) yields 0.4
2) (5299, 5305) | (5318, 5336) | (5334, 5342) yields 0.9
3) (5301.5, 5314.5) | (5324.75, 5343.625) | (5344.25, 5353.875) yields 1.5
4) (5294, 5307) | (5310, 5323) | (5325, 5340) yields -0.3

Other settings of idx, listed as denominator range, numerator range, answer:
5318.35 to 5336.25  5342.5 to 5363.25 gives 1.09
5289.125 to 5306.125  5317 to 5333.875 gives 0.92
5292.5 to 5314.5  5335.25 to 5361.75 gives 1.01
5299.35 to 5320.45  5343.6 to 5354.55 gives 1.02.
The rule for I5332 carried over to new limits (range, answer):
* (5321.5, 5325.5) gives 3.38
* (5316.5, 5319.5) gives 3.85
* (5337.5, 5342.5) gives 3.65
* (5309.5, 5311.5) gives 3.79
